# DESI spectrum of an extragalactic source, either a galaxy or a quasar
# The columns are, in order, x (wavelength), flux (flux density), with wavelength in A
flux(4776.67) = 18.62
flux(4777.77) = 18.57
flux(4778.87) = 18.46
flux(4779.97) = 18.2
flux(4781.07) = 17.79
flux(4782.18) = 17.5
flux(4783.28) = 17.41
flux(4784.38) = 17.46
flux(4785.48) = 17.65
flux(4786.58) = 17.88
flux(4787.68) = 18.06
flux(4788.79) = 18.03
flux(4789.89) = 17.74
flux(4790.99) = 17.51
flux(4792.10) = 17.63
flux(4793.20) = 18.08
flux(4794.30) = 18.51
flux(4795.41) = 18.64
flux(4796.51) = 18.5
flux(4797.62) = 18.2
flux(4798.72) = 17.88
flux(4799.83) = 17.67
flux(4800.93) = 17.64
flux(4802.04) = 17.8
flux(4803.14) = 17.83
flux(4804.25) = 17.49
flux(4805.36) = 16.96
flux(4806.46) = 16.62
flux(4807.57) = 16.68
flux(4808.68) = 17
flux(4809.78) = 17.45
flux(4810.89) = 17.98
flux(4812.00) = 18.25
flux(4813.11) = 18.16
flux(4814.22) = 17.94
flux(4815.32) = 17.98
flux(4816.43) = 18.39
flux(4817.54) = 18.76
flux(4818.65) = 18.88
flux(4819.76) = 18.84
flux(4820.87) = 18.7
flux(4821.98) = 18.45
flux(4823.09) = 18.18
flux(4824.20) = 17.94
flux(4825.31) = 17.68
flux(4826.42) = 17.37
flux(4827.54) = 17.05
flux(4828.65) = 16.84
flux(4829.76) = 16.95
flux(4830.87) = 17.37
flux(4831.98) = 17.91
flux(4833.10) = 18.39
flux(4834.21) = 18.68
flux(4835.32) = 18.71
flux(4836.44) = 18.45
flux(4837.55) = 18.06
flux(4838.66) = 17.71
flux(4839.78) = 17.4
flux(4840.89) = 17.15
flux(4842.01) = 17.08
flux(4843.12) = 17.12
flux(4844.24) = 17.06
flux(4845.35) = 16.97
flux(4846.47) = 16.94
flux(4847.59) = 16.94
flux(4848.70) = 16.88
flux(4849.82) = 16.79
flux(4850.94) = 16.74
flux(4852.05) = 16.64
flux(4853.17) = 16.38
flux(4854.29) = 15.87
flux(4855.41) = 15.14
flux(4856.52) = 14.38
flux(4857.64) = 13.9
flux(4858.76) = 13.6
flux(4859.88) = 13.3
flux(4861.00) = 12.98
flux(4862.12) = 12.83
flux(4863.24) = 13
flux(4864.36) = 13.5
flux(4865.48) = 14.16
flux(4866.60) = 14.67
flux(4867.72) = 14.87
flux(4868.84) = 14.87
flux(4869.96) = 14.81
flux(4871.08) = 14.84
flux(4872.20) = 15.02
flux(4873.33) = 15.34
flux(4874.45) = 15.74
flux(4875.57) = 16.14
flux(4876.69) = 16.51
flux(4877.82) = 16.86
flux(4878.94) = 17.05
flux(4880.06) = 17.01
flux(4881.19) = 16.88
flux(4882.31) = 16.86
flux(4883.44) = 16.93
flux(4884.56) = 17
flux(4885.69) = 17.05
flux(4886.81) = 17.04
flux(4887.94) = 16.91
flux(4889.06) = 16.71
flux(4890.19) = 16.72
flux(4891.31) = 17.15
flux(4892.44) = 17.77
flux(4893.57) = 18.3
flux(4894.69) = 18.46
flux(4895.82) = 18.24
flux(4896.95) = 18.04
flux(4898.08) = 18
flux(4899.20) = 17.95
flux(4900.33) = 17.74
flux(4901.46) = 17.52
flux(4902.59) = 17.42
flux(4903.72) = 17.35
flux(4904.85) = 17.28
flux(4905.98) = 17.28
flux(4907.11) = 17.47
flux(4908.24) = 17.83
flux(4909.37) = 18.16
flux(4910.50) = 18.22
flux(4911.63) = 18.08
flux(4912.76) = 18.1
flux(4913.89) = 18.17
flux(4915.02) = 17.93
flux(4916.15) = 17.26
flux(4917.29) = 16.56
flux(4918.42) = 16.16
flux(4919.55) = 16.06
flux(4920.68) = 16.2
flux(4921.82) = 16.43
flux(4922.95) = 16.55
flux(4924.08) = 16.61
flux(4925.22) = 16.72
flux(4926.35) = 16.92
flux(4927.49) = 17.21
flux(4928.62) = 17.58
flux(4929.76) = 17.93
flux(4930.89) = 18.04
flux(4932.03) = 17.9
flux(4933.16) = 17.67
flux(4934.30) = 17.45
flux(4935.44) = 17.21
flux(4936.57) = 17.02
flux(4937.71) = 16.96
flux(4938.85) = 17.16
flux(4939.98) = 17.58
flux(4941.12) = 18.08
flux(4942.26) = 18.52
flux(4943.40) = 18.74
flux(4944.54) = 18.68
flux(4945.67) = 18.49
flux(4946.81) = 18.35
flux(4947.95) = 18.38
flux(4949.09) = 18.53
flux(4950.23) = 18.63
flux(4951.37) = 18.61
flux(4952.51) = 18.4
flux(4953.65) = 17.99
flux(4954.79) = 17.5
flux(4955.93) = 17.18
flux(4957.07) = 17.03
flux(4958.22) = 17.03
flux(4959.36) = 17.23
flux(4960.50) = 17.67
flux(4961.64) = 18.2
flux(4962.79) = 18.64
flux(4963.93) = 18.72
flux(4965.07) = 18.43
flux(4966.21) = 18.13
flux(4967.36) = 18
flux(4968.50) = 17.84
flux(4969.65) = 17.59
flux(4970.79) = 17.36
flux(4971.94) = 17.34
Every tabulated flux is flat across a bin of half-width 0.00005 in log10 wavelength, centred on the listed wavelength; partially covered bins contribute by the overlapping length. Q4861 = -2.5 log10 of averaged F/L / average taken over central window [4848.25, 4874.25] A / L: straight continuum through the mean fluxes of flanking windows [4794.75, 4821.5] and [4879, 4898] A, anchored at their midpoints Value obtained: 0.18 mag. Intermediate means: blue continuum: 17.9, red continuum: 17.3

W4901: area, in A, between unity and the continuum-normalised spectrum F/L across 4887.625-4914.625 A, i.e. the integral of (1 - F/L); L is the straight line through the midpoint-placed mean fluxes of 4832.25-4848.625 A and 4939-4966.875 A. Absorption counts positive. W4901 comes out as 0.24 A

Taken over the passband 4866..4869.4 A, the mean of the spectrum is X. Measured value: 14.8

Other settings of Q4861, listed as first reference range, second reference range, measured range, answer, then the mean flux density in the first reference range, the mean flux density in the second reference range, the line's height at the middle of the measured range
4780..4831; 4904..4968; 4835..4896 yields 0.10 mag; 17.8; 17.7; 17.7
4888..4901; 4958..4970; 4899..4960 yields 0.02 mag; 17.7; 18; 17.8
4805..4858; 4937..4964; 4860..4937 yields 0.06 mag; 17.4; 18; 17.7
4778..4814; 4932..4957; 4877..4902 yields 0.03 mag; 17.8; 17.9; 17.9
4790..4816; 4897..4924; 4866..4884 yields 0.10 mag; 17.8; 17.4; 17.5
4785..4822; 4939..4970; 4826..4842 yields 0.02 mag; 17.9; 18.1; 18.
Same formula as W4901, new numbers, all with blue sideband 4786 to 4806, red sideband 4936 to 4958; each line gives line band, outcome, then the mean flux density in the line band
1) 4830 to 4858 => 1.42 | 17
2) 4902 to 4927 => 1.03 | 17.2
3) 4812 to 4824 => -0.34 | 18.4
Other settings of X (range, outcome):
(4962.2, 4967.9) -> 18.4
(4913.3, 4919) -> 17.2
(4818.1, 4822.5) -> 18.7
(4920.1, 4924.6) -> 16.5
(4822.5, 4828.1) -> 17.6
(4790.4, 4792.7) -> 17.6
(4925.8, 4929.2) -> 17.2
